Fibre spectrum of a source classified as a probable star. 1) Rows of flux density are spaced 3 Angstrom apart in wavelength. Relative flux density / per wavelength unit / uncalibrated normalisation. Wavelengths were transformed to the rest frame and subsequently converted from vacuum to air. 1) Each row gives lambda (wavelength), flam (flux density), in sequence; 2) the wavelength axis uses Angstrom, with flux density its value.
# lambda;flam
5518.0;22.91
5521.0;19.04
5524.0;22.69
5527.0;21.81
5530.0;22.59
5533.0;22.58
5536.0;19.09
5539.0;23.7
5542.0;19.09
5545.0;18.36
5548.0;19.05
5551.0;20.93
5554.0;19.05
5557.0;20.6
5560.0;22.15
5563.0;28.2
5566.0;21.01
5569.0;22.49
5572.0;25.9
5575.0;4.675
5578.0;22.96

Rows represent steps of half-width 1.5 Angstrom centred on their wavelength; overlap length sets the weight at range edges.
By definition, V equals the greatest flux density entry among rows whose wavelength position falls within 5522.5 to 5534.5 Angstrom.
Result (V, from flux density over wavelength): 22.69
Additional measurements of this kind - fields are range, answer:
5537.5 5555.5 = 23.7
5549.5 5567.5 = 28.2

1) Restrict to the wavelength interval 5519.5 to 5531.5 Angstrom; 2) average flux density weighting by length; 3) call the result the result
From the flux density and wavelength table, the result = 21.5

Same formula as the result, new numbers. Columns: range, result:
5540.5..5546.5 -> 18.7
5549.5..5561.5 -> 20.7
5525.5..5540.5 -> 22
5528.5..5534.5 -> 22.6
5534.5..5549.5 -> 19.9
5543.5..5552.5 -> 19.4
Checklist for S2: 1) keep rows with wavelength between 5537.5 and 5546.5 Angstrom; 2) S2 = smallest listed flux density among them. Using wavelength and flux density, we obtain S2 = 18.36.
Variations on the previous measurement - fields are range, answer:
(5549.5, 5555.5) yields 19.05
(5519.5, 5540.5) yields 19.04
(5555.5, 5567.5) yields 20.6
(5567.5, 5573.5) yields 22.49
